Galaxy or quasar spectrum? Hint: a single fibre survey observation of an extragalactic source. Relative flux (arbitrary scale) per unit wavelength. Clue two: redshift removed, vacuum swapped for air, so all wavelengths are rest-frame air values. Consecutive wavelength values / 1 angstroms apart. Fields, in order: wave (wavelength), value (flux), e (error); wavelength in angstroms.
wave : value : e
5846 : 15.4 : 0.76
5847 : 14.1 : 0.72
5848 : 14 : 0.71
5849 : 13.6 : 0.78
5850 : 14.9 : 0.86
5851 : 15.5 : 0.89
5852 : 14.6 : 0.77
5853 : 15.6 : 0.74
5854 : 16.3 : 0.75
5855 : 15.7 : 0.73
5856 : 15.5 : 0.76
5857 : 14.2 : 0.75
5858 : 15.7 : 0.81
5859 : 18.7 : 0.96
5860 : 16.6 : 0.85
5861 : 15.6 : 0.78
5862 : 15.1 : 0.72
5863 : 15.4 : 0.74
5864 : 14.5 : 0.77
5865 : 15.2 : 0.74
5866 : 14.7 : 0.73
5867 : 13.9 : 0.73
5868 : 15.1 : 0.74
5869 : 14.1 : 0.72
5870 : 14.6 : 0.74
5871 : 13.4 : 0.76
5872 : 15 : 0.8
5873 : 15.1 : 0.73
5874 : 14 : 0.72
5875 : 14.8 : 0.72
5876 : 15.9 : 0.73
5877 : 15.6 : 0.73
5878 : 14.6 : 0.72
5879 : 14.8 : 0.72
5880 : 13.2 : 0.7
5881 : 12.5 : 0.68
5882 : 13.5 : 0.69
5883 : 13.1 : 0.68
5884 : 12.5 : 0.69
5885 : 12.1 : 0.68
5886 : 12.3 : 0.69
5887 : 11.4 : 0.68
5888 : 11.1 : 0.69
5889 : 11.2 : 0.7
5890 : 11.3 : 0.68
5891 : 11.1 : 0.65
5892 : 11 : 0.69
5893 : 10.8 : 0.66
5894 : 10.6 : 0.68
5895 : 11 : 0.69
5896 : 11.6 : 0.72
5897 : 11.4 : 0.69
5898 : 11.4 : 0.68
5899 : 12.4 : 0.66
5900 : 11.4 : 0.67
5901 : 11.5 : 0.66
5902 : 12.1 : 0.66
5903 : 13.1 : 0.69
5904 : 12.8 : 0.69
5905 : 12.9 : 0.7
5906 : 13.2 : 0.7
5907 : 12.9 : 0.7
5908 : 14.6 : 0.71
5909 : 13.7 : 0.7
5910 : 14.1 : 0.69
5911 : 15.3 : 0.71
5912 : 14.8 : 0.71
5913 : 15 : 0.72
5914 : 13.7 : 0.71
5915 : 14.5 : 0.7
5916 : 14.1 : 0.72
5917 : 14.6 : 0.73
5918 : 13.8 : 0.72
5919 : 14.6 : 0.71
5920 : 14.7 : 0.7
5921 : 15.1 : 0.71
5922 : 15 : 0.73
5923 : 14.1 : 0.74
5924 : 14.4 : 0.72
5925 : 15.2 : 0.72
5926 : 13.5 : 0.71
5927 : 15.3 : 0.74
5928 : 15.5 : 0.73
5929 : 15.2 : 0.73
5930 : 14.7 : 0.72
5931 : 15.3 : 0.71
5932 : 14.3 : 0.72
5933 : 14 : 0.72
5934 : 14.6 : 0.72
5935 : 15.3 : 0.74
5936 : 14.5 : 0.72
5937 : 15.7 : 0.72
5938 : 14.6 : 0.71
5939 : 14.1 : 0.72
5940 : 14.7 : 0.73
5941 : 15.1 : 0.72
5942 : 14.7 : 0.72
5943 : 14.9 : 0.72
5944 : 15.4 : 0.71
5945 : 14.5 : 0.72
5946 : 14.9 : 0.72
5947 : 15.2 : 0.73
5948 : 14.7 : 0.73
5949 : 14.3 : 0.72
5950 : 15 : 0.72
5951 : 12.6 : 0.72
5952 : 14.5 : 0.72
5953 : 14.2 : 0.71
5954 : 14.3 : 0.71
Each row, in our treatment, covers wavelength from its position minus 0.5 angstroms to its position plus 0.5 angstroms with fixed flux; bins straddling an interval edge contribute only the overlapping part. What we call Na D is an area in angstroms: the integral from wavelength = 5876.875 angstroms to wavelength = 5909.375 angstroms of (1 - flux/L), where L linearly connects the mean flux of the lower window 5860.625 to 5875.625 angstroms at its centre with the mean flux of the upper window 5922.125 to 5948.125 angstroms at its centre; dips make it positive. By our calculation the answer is 5.3 angstroms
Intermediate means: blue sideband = 14.7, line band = 12.3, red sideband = 14.8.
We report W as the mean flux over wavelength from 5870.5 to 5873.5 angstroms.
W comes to 14.5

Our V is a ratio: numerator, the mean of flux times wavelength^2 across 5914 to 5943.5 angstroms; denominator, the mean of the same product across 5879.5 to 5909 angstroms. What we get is 1.2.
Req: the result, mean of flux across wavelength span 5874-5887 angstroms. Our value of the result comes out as 13.7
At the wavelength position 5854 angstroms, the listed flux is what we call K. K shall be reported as 16.3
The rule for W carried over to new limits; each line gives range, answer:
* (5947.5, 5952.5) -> 14.2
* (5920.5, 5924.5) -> 14.7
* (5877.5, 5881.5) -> 13.8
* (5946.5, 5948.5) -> 14.9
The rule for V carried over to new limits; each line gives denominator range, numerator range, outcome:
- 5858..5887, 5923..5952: 1.04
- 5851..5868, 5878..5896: 0.79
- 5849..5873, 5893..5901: 0.76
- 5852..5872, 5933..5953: 0.99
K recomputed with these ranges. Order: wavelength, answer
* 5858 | 15.7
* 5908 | 14.6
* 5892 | 11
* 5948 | 14.7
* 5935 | 15.3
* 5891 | 11.1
